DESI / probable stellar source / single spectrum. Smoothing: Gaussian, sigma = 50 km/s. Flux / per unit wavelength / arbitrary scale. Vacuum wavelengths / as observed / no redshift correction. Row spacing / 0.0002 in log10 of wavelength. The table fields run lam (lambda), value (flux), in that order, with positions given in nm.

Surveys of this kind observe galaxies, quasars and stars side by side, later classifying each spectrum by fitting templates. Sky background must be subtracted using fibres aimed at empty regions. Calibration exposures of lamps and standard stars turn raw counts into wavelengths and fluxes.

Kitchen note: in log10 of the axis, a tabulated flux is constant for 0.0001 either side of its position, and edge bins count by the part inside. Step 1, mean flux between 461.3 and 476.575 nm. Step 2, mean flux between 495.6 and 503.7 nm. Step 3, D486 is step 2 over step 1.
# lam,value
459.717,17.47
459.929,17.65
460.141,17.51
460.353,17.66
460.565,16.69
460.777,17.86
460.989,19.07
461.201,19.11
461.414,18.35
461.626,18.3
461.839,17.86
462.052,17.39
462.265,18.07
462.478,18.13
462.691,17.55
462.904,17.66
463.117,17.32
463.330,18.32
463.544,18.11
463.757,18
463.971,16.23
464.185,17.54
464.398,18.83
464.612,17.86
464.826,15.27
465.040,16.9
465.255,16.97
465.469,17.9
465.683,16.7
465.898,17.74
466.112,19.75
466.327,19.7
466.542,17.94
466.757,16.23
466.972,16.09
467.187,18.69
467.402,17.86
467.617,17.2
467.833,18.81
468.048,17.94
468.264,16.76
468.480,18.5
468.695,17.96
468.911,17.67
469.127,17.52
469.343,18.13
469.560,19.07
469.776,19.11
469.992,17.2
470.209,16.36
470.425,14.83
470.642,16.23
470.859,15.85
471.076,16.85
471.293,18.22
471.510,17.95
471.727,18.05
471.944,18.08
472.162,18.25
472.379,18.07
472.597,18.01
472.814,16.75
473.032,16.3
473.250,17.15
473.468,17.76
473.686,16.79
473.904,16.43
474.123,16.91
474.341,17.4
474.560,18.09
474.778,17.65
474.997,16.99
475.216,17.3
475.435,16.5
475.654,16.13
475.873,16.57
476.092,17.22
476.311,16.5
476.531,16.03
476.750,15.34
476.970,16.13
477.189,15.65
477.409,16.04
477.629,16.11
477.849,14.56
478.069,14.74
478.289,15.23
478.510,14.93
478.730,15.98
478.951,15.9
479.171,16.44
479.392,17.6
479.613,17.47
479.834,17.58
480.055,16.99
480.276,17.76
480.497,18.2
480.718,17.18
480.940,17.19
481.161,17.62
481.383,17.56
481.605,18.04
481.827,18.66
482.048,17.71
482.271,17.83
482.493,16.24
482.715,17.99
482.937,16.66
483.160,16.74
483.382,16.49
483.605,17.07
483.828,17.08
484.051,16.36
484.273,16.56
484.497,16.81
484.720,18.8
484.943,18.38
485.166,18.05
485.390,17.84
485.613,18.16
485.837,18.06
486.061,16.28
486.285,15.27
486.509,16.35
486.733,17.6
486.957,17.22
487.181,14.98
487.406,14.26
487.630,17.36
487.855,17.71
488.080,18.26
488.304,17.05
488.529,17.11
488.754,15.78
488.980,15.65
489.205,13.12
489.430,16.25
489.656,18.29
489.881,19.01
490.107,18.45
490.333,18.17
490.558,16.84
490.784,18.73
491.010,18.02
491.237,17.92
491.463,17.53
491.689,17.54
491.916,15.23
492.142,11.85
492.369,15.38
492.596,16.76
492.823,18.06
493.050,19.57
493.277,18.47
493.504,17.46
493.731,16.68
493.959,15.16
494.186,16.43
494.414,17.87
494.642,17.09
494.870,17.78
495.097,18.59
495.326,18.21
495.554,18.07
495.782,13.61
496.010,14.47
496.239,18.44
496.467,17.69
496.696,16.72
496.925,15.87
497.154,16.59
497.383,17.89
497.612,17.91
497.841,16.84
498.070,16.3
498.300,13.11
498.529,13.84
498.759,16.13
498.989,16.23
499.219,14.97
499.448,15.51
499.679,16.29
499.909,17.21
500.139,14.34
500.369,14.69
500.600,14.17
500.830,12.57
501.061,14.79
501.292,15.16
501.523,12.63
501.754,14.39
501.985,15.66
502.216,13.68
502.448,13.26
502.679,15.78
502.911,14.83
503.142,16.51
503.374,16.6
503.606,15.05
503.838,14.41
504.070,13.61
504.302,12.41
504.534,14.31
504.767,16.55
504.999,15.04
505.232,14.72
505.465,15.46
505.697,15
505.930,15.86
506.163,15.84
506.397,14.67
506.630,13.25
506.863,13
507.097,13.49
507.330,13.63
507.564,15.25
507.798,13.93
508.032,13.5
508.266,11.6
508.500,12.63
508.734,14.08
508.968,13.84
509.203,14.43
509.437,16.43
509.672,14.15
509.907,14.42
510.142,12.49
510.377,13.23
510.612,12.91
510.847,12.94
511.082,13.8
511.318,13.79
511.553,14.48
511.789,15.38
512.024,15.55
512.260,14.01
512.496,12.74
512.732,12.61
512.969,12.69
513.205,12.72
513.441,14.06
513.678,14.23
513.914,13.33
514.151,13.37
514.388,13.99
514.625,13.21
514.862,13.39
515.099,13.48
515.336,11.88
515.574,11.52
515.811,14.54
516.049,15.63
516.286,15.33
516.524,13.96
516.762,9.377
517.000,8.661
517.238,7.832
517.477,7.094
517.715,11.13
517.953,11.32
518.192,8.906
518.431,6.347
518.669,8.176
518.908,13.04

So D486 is 0.9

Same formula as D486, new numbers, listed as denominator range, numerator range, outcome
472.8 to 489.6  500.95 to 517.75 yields 0.82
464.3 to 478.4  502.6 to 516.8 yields 0.82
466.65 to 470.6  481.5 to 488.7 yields 0.98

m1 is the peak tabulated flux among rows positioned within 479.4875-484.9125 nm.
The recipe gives 18.8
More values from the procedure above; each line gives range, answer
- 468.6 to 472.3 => 19.11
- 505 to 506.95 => 15.86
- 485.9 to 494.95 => 19.57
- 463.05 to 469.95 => 19.75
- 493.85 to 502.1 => 18.59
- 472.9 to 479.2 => 18.09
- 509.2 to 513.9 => 16.43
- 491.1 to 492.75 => 17.92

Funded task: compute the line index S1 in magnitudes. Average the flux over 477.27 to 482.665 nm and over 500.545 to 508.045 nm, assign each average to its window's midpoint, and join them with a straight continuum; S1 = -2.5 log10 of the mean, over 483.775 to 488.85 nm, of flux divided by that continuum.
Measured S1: -0.052 mag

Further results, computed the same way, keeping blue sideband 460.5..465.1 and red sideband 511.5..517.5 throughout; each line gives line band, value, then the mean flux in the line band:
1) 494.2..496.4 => -0.16 mag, 17.1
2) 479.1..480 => -0.07 mag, 17.3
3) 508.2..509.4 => -0.01 mag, 13.6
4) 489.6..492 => -0.17 mag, 17.8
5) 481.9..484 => -0.08 mag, 17.1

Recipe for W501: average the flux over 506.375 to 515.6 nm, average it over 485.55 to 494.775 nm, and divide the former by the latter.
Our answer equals 0.81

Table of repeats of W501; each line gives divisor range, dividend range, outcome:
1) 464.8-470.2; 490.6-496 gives 0.96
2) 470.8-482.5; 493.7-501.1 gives 0.95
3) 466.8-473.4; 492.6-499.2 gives 0.96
